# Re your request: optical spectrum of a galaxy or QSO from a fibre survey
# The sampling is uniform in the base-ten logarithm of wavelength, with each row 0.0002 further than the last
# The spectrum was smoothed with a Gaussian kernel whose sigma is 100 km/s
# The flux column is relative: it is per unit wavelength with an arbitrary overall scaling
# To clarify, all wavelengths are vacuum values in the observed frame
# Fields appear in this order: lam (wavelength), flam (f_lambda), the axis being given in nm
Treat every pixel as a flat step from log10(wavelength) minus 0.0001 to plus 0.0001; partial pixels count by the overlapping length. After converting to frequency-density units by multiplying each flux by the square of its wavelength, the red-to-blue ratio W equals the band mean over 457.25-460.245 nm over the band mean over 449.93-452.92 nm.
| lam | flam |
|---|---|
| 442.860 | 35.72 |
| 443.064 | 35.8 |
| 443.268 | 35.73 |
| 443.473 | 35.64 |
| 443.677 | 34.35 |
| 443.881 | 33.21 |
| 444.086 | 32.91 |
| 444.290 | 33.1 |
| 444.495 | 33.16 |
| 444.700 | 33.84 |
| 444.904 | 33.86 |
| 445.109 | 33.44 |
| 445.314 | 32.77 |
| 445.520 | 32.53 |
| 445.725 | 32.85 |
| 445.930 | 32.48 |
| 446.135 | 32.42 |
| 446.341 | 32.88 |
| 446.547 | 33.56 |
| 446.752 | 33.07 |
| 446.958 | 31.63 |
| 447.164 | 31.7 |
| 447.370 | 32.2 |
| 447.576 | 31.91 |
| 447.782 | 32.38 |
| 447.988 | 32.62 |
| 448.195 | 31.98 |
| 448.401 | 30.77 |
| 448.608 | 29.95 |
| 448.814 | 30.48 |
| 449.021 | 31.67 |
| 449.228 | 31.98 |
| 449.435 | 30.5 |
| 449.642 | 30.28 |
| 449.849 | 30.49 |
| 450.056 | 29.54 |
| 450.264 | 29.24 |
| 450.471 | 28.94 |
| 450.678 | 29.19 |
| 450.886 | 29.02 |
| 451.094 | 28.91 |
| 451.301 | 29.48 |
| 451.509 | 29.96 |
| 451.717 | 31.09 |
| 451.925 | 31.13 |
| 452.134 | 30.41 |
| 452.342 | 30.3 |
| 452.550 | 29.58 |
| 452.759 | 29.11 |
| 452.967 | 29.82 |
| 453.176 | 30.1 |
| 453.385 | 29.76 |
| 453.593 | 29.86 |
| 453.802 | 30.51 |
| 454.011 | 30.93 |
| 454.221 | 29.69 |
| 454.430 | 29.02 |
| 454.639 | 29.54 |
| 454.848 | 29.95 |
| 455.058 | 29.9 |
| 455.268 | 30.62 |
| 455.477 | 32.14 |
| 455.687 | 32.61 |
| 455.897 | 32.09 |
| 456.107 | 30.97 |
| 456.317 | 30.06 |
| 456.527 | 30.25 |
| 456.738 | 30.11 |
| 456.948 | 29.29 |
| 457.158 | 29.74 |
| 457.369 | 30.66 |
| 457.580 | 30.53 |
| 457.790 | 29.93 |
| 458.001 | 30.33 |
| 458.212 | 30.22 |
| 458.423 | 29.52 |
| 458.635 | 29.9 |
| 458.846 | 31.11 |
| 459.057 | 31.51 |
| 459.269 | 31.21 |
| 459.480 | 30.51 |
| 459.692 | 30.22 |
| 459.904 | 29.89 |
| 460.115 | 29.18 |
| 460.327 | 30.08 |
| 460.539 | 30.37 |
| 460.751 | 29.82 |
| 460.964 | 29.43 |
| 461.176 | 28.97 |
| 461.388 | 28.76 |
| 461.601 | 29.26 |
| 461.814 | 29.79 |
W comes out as 1.05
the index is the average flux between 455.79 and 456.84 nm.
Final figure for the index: 30.7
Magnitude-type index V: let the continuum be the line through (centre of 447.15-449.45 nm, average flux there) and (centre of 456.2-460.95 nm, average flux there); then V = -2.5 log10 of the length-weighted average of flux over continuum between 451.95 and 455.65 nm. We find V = 0.02 mag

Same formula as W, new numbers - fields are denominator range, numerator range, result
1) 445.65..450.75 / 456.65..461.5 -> 1.00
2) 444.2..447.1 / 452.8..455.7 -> 0.95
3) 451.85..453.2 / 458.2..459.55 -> 1.05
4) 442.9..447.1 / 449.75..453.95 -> 0.92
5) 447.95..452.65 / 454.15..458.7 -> 1.03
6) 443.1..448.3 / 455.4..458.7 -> 0.97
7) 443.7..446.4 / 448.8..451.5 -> 0.93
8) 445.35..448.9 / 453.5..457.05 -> 0.98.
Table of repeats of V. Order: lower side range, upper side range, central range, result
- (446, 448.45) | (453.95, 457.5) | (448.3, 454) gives 0.047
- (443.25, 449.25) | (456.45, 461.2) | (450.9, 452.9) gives 0.056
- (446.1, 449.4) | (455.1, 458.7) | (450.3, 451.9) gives 0.064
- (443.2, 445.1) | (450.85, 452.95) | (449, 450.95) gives 0.032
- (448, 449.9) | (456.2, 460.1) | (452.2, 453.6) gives 0.031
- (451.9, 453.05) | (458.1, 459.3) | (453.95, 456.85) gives -0.011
